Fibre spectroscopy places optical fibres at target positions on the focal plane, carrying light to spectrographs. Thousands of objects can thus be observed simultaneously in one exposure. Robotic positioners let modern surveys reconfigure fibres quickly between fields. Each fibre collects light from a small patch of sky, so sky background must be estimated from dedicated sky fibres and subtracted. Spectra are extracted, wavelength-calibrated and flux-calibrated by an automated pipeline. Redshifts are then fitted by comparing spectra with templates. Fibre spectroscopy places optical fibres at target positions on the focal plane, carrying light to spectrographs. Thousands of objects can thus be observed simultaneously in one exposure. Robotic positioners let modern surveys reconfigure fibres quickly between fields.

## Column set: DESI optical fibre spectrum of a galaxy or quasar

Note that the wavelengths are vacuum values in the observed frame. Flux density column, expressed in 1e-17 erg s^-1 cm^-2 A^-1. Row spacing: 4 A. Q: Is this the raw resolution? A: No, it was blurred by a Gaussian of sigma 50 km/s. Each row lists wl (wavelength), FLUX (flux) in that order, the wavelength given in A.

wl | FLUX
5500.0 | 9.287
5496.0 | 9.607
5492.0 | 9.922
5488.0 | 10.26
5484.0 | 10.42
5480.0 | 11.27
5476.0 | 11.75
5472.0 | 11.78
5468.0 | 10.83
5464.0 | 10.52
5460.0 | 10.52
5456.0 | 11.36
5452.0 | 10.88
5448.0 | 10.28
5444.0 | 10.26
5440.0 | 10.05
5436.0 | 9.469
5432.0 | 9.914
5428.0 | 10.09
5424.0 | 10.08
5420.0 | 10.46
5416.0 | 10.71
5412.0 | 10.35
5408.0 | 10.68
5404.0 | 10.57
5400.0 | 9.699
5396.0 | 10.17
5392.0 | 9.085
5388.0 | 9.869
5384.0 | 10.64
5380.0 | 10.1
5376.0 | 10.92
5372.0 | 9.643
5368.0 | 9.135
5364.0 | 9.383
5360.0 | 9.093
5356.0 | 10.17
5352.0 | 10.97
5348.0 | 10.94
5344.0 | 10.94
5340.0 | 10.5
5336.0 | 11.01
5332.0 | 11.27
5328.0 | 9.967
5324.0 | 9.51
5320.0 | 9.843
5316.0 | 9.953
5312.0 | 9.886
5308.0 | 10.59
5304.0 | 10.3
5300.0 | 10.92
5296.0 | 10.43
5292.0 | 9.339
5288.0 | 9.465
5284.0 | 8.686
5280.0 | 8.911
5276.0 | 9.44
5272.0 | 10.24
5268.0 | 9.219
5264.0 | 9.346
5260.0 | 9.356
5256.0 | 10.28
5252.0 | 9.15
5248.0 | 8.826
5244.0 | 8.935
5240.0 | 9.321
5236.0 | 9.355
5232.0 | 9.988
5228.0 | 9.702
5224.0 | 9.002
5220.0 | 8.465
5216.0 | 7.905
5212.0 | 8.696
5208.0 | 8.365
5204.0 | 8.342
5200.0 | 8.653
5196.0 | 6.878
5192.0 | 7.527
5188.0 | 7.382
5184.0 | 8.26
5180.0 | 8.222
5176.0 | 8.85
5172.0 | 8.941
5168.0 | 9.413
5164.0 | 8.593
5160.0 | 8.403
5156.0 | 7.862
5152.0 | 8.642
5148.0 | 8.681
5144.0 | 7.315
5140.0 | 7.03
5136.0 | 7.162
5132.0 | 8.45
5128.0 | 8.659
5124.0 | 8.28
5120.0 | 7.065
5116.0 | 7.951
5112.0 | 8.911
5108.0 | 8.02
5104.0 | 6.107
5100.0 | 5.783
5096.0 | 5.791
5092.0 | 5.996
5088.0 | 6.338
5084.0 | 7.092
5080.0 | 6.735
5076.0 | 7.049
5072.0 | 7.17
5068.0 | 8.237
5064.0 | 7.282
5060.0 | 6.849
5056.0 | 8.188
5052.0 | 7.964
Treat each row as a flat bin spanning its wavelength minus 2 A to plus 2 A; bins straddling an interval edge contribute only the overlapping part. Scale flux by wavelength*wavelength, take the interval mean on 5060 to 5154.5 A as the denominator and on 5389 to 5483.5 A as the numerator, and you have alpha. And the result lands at 1.6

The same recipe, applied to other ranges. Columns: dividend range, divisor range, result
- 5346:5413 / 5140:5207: 1.33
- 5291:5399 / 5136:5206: 1.33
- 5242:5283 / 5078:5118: 1.45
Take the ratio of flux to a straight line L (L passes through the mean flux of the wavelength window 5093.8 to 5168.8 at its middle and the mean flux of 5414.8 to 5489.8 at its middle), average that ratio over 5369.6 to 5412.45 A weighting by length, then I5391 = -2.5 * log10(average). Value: -0.011 mag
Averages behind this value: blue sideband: 7.77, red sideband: 10.6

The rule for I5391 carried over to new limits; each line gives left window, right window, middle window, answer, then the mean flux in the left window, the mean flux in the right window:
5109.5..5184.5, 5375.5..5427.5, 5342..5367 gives -0.04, 8.25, 10.2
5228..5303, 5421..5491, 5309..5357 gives -0.06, 9.53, 10.6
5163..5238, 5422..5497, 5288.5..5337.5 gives -0.09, 8.55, 10.5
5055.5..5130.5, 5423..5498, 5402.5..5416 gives -0.05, 7.23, 10.5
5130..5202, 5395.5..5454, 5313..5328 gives -0.05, 8.13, 10.2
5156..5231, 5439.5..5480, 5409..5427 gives 0.01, 8.43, 10.9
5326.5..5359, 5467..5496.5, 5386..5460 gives 0.05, 10.7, 10.8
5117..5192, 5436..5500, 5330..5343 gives -0.15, 8.16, 10.6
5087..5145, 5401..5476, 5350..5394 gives -0.01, 7.27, 10.5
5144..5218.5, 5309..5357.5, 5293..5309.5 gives -0.05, 8.29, 10.4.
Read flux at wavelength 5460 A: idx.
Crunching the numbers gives 10.52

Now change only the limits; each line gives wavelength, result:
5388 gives 9.869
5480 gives 11.27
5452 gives 10.88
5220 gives 8.465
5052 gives 7.964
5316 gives 9.953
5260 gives 9.356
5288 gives 9.465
